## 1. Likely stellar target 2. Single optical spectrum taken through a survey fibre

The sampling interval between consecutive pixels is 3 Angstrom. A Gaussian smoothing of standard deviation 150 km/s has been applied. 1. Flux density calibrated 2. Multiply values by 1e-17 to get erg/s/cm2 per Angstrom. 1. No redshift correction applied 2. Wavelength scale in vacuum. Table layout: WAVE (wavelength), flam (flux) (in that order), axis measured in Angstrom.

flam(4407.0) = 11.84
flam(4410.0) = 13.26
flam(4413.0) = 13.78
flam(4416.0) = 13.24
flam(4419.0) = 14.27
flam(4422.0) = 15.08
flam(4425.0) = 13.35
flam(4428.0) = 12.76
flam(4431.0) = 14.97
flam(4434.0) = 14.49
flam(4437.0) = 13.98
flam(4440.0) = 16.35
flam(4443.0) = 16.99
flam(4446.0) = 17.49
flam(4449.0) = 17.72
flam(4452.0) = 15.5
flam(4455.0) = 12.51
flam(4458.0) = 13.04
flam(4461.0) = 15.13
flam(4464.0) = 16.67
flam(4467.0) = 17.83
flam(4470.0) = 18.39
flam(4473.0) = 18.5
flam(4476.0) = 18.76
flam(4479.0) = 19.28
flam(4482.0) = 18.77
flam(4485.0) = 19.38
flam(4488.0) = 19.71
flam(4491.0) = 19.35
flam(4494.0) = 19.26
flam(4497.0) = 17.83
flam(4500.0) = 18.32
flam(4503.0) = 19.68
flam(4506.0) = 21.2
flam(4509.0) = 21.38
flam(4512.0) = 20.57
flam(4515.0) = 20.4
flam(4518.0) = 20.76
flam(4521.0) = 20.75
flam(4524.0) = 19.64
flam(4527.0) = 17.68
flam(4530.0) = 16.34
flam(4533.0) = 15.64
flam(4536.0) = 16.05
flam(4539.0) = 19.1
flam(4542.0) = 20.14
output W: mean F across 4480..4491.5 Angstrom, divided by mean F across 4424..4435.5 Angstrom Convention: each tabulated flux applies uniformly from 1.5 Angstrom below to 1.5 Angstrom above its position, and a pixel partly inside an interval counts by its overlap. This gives 1.4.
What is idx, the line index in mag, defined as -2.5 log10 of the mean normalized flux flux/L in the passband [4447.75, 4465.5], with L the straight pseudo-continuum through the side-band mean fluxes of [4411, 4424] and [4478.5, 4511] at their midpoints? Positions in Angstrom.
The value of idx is 0.12 mag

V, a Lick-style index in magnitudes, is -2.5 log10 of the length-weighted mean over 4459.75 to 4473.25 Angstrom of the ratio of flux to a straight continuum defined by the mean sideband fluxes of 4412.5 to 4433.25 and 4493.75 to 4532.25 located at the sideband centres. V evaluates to -0.04 mag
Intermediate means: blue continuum 13.9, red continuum 19.5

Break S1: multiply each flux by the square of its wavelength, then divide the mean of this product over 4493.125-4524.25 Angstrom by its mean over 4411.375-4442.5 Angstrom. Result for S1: 1.5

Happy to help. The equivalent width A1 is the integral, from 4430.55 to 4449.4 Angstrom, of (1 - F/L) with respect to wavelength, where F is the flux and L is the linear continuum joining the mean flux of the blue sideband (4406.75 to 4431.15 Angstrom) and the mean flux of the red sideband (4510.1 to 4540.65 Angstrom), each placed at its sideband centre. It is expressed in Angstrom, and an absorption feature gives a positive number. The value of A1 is -1.67 Angstrom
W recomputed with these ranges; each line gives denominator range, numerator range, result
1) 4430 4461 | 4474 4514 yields 1.27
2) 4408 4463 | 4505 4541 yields 1.30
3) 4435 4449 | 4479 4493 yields 1.18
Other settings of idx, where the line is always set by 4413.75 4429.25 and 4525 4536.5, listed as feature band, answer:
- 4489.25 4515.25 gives -0.238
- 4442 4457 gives -0.103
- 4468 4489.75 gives -0.236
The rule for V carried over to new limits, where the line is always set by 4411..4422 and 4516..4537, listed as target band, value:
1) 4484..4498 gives -0.14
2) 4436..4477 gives -0.06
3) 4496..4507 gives -0.12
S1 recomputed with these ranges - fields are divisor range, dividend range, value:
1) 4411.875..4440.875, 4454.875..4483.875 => 1.23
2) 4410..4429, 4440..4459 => 1.16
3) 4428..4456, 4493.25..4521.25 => 1.33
